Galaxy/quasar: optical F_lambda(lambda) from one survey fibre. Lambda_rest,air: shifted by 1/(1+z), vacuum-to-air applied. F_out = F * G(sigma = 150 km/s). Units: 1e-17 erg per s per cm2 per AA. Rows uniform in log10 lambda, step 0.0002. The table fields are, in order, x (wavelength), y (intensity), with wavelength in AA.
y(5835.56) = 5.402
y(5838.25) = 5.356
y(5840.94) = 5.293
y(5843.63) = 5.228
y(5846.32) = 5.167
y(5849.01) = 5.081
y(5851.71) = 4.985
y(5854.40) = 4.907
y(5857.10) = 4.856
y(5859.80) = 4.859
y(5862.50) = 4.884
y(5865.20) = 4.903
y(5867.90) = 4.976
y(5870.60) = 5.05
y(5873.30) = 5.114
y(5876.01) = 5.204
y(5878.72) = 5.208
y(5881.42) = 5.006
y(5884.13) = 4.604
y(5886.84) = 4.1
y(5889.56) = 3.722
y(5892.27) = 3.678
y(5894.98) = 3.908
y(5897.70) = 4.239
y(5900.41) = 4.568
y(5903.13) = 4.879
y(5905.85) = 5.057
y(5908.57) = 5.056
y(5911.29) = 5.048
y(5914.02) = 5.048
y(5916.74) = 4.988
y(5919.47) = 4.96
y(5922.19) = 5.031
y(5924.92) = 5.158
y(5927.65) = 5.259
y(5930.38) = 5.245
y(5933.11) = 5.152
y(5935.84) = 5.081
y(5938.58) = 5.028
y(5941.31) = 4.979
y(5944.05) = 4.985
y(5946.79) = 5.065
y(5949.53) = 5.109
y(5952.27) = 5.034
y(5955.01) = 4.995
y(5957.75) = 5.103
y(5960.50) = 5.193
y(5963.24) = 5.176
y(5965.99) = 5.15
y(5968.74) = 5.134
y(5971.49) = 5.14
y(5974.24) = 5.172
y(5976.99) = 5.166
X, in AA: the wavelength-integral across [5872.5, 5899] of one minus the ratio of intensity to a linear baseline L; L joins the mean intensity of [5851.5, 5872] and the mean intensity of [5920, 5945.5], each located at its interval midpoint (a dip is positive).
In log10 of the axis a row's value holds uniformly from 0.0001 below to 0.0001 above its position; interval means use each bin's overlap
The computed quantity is 2.8 AA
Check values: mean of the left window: 4.93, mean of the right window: 5.1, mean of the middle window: 4.46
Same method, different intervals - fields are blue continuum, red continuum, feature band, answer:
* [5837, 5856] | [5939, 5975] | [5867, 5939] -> 4.1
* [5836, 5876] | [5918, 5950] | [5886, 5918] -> 3.4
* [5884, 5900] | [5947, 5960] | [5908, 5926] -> -2.4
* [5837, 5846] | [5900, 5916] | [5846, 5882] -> 1.1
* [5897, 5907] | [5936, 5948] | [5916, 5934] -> -0.8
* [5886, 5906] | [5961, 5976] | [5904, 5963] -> -4.7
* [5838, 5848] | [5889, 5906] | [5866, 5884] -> -1.5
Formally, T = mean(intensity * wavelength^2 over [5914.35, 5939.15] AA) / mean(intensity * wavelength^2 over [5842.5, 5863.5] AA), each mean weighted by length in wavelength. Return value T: 1.0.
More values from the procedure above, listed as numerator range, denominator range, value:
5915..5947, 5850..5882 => 1.04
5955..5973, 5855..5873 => 1.08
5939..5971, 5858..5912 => 1.11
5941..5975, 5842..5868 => 1.06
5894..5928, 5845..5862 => 1.00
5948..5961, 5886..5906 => 1.23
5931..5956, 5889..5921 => 1.11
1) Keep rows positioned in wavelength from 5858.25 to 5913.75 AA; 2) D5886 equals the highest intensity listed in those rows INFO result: 5.208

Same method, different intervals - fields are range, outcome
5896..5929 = 5.259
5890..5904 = 4.879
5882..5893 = 4.604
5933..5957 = 5.152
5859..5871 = 5.05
